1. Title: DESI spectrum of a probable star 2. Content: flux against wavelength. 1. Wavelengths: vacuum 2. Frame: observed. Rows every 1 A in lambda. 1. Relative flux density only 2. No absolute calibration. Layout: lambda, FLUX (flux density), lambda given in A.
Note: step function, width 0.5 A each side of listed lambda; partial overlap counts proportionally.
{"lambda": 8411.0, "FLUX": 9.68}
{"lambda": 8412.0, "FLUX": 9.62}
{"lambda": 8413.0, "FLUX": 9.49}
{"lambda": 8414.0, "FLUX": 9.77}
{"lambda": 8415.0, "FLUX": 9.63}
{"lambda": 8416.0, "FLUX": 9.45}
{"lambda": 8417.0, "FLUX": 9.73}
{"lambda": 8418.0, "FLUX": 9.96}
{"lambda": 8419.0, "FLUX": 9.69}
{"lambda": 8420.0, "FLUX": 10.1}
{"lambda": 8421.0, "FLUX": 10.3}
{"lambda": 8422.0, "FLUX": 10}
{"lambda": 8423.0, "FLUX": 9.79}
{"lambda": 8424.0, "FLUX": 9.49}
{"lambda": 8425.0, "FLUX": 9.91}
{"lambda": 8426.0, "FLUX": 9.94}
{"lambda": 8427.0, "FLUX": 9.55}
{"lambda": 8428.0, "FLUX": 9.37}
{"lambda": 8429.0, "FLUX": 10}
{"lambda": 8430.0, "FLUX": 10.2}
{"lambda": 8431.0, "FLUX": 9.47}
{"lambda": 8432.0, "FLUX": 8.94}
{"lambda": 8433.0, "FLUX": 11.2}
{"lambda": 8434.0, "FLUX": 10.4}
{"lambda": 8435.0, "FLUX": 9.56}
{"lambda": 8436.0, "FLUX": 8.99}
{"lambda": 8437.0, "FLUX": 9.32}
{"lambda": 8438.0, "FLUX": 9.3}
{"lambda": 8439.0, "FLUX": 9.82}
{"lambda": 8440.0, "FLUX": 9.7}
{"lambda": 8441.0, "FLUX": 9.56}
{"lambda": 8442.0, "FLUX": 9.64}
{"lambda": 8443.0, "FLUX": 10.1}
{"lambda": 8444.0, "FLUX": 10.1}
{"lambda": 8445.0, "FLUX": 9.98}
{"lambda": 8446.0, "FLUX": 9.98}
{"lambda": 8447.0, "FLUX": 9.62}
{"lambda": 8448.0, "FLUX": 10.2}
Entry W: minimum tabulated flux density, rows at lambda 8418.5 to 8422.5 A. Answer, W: 9.69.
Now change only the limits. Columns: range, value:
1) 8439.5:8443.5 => 9.56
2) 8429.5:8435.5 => 8.94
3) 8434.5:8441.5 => 8.99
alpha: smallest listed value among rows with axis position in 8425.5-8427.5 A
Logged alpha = 9.55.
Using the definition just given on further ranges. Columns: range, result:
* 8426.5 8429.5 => 9.37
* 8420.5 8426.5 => 9.49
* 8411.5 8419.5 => 9.45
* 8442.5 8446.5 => 9.98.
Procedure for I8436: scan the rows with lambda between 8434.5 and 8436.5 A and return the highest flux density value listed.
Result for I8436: 9.56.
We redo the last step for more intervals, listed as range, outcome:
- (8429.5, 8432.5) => 10.2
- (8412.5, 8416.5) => 9.77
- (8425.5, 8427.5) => 9.94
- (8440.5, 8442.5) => 9.64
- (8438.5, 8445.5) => 10.1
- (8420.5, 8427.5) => 10.3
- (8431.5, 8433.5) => 11.2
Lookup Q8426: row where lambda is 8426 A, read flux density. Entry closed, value 9.94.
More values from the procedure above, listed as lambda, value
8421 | 10.3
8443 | 10.1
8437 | 9.32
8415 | 9.63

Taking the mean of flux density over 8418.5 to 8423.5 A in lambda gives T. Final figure 9.98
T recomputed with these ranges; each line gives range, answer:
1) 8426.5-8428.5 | 9.46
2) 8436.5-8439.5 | 9.48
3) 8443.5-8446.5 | 10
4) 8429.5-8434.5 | 10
